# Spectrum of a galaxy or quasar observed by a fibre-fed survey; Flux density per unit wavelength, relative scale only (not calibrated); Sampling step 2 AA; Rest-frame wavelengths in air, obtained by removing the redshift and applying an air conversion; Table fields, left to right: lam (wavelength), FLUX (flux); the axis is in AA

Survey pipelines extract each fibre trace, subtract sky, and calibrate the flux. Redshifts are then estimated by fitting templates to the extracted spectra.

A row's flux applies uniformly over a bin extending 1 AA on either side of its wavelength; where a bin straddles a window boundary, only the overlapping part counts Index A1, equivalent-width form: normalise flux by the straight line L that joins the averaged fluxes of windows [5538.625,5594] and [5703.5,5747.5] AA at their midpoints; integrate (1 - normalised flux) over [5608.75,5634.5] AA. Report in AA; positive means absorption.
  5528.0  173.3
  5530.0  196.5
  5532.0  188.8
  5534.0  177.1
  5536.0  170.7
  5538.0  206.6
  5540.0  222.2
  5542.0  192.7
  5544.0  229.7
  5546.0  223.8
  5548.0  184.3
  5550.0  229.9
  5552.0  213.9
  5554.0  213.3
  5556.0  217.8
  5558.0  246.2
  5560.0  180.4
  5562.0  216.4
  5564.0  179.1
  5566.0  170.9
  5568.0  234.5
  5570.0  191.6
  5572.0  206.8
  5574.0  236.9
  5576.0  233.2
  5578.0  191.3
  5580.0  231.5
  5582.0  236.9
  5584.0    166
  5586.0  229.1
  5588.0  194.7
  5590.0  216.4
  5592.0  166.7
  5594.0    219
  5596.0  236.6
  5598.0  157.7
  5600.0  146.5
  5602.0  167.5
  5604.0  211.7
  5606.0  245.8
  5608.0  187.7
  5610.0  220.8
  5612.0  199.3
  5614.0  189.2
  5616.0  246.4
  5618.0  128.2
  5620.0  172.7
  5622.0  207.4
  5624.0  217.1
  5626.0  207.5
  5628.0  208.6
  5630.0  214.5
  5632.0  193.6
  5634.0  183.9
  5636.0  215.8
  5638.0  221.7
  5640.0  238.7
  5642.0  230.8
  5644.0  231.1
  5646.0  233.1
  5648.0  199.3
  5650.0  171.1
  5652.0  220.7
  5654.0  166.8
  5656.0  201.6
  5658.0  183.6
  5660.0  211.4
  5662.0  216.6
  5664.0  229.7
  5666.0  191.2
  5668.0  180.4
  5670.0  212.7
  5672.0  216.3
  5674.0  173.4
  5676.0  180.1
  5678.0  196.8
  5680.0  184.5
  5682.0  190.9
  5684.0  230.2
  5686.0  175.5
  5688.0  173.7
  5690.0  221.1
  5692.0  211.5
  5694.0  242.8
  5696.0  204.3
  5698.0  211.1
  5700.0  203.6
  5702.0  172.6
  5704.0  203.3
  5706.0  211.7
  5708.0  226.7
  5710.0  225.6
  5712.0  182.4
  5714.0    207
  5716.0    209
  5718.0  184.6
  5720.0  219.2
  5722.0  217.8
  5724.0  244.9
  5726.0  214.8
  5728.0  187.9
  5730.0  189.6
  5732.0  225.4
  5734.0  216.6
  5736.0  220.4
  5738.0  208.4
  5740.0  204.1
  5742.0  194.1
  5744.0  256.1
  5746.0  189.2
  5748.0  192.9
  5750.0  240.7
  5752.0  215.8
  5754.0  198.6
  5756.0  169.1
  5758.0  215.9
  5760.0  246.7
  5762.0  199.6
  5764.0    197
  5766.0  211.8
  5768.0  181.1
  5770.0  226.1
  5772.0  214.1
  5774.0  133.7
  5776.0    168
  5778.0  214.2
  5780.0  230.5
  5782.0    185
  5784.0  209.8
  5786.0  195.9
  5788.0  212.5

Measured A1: 1.3 AA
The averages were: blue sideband 210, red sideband 211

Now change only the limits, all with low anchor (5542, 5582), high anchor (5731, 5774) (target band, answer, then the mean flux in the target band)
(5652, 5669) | 0.93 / 199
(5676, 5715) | 1.22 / 203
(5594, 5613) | 1.20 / 198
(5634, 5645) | -0.66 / 224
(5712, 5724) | 0.05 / 209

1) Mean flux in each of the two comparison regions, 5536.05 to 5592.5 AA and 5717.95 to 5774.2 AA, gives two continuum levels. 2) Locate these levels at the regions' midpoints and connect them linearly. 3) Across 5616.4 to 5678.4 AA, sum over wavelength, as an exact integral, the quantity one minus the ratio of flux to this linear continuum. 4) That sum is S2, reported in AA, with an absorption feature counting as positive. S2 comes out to 1.99 AA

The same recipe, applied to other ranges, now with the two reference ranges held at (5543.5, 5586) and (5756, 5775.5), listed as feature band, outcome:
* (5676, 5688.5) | 0.8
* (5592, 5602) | 1.2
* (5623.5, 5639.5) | -0.1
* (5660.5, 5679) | 0.5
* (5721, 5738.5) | -1.0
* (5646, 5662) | 0.7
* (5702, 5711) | -0.4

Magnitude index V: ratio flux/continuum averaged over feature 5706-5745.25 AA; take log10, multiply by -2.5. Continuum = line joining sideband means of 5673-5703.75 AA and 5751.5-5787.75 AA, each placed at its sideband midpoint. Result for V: -0.067 mag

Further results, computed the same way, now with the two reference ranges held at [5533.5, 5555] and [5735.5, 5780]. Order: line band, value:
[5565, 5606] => 0.02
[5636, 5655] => -0.04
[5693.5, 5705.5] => 0.00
